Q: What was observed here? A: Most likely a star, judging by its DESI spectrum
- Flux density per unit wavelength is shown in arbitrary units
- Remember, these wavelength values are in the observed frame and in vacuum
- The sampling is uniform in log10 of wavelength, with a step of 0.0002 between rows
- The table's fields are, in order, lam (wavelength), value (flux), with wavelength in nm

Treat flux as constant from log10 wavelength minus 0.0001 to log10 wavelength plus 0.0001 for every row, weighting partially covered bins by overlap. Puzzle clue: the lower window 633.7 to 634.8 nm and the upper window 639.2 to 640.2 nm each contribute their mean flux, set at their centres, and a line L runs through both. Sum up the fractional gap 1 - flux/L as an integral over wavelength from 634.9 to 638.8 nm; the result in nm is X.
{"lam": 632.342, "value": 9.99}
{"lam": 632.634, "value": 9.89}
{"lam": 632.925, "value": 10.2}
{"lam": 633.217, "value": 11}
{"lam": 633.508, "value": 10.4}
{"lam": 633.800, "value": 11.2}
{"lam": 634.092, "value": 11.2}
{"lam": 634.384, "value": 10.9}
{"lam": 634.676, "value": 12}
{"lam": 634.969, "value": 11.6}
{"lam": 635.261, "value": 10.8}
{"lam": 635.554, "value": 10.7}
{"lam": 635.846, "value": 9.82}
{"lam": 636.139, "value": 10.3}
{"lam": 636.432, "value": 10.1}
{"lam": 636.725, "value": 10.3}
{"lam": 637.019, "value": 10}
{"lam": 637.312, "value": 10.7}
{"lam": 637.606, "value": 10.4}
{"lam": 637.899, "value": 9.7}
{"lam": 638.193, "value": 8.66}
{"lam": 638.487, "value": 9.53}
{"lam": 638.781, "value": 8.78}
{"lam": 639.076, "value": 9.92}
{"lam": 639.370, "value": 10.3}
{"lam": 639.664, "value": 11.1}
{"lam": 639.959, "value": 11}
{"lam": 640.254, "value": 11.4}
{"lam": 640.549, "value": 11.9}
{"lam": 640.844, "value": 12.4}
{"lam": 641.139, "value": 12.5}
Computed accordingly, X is 0.346 nm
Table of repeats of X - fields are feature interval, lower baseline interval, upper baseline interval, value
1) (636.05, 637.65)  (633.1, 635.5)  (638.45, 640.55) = 0.07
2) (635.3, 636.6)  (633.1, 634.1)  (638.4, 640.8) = 0.06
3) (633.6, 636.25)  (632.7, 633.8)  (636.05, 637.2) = -0.14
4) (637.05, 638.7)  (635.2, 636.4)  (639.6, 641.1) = 0.18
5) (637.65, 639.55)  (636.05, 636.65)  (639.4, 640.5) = 0.22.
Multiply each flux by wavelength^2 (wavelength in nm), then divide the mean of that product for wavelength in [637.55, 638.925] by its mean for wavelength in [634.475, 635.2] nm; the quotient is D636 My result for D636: 0.81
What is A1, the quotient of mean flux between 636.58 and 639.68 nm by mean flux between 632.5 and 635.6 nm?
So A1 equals 0.9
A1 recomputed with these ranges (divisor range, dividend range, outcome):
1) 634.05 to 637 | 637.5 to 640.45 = 0.94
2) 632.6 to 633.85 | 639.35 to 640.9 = 1.08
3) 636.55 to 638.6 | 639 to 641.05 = 1.13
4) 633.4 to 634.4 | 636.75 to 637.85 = 0.94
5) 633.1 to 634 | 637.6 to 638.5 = 0.87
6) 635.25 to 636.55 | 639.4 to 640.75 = 1.10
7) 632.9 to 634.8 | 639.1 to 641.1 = 1.03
